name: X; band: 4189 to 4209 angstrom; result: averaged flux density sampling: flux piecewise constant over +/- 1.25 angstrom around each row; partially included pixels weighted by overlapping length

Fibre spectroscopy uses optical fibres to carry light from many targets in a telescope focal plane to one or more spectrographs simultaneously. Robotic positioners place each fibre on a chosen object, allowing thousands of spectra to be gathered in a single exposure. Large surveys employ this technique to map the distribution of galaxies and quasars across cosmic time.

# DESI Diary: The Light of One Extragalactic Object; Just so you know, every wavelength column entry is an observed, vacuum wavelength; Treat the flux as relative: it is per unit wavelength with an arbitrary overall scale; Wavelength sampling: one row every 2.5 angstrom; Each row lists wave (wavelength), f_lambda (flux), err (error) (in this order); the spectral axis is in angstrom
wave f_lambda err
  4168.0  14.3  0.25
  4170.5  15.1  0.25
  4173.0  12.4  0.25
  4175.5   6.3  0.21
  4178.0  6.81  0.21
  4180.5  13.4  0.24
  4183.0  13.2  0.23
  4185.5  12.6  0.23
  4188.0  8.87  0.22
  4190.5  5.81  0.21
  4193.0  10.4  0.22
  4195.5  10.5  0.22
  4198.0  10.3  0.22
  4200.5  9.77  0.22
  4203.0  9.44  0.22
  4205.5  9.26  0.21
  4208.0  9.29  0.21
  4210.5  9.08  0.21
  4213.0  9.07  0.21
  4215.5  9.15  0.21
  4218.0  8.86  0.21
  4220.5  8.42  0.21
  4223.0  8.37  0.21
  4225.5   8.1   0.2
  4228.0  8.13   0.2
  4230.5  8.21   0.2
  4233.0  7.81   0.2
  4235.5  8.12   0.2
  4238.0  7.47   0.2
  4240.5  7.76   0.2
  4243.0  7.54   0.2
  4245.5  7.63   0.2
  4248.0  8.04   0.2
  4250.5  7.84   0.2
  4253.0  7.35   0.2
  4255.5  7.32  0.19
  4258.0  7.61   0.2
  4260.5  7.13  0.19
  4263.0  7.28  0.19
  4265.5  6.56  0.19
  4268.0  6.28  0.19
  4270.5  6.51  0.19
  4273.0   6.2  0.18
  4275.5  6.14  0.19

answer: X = 9.34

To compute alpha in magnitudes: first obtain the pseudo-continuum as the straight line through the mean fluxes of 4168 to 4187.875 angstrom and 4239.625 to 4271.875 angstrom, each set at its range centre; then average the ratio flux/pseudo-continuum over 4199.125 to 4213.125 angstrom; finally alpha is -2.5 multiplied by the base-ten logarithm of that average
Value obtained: 0.066 mag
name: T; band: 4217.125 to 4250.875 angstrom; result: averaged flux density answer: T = 8.02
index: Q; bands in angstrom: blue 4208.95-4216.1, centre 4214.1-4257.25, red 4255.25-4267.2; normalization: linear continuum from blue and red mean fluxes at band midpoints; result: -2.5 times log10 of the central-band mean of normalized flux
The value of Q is 0.021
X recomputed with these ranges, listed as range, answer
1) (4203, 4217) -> 9.19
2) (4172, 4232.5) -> 9.37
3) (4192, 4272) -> 8.26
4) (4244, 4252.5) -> 7.79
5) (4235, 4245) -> 7.69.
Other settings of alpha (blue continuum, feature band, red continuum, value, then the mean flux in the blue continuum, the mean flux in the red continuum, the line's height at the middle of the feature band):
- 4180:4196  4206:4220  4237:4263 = 0.03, 10.6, 7.56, 9.35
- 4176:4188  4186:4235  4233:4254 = 0.06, 10.9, 7.73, 9.43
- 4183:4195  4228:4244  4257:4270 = 0.02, 9.88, 6.93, 8.02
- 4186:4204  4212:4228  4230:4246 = -0.02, 9.43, 7.78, 8.47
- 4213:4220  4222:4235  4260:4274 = 0.04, 8.95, 6.64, 8.4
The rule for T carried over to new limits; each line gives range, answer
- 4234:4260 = 7.65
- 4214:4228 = 8.55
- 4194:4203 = 10.1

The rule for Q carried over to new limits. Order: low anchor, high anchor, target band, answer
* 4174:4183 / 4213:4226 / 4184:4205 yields -0.06 mag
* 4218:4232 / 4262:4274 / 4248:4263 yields -0.06 mag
